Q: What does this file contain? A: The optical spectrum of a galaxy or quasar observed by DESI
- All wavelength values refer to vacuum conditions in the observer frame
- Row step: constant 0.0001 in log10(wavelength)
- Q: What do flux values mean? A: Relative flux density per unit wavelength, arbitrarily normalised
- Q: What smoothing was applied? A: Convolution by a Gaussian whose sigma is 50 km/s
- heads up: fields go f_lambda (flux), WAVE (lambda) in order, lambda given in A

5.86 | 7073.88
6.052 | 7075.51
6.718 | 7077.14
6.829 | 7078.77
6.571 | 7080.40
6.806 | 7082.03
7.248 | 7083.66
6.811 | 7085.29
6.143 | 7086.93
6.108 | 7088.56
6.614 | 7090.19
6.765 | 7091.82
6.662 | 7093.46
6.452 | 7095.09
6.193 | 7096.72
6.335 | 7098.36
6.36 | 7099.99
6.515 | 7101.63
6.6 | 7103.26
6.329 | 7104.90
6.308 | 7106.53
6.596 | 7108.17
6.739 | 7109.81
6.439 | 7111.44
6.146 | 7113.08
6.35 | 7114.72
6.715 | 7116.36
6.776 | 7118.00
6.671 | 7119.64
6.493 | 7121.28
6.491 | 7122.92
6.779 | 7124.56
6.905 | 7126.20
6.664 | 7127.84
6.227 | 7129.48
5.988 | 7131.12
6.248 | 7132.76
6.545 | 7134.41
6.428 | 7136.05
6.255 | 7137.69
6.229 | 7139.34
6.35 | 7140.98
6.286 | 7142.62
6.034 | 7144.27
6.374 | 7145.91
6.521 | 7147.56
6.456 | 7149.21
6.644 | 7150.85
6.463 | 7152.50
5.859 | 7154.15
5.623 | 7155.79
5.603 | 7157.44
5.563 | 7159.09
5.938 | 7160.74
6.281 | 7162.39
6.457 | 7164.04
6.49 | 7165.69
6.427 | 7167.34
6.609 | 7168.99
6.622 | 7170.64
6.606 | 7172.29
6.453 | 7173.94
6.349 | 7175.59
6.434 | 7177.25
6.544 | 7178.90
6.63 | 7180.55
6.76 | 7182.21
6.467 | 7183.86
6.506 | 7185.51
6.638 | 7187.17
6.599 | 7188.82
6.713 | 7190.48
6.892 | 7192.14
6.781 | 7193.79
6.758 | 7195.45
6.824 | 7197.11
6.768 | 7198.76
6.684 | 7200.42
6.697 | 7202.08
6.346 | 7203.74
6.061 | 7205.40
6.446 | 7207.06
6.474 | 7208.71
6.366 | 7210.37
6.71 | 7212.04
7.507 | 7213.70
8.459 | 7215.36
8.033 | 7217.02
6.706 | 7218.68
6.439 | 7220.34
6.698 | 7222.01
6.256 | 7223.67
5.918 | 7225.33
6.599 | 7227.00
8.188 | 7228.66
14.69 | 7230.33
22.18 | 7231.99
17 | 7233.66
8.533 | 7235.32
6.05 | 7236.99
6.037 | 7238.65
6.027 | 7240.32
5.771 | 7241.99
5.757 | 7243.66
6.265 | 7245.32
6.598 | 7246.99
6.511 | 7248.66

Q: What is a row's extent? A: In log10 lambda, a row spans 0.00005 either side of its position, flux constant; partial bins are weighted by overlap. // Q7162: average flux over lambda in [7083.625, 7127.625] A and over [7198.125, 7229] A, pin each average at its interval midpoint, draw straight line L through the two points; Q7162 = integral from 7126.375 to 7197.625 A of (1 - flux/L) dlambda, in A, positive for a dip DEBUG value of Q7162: 2.8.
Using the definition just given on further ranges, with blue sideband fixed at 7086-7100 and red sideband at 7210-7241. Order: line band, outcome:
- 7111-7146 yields 2.9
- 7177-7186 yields 1.6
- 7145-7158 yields 2.1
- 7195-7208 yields 2.7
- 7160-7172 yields 2.0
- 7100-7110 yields 0.2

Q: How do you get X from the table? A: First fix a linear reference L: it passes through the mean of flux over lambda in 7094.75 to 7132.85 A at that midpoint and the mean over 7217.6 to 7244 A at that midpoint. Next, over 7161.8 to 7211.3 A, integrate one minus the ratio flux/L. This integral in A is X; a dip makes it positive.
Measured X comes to 8.24 A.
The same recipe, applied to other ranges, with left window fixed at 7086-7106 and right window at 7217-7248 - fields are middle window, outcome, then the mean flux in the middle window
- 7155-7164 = 1.8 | 5.86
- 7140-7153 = 1.4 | 6.39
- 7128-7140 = 1.2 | 6.3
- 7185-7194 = 1.3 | 6.69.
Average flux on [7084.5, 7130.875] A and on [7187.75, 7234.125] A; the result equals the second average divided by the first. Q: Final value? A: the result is 1.22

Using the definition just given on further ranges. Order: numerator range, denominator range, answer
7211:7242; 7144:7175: 1.38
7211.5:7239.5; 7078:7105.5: 1.37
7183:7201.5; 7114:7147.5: 1.04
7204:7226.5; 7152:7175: 1.09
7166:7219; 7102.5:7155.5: 1.04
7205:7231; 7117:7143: 1.13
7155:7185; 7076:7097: 0.96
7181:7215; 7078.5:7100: 1.02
